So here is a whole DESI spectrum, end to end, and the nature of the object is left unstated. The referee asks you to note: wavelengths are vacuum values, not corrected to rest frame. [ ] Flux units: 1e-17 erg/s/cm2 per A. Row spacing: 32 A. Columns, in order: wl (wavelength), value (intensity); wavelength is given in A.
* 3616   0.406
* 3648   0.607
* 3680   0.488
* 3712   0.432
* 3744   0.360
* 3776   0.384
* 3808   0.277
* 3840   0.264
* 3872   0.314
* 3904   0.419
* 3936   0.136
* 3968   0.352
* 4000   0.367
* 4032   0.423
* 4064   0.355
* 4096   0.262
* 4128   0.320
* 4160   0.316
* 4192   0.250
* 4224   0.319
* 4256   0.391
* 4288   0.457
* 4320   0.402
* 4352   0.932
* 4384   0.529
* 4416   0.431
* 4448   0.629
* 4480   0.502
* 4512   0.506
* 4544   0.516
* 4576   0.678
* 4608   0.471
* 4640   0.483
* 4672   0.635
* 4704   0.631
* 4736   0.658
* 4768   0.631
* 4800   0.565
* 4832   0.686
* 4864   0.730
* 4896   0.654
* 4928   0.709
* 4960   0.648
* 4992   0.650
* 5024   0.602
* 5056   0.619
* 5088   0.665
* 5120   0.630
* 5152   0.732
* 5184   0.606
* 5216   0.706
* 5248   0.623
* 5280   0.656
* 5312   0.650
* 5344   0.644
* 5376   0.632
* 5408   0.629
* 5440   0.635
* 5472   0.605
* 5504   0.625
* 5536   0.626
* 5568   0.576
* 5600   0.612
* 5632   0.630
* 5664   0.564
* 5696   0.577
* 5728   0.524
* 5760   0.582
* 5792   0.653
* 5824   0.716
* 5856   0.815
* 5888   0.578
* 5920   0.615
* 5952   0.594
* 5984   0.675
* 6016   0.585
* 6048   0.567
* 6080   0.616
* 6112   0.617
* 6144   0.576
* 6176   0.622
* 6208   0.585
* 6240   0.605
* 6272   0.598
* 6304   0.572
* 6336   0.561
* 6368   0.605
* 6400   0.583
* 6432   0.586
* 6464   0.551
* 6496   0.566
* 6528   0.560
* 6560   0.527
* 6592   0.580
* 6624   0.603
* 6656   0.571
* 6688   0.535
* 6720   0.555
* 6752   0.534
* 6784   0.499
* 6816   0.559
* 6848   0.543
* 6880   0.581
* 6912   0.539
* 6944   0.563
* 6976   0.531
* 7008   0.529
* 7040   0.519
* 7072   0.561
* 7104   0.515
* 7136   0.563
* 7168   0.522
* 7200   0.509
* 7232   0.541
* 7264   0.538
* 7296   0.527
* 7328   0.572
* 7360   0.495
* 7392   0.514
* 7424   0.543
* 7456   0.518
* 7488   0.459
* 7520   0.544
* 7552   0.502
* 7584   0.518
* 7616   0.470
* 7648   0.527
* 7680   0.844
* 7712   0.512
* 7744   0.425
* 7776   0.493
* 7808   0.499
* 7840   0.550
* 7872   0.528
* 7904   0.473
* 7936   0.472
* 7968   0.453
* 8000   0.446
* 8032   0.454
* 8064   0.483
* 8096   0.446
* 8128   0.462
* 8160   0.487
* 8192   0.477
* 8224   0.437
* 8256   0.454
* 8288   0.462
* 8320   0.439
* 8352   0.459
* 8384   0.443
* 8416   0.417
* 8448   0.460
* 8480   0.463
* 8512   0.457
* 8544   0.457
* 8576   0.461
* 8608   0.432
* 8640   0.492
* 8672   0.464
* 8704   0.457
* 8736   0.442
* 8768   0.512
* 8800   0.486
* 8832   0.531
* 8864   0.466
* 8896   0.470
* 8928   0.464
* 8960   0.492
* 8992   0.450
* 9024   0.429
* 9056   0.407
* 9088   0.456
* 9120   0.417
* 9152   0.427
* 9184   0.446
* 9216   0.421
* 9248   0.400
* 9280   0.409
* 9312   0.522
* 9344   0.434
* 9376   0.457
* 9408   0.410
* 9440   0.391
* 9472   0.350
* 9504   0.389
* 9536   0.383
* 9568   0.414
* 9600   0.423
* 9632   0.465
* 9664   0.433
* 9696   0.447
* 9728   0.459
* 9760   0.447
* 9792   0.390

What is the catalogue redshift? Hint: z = 0.169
